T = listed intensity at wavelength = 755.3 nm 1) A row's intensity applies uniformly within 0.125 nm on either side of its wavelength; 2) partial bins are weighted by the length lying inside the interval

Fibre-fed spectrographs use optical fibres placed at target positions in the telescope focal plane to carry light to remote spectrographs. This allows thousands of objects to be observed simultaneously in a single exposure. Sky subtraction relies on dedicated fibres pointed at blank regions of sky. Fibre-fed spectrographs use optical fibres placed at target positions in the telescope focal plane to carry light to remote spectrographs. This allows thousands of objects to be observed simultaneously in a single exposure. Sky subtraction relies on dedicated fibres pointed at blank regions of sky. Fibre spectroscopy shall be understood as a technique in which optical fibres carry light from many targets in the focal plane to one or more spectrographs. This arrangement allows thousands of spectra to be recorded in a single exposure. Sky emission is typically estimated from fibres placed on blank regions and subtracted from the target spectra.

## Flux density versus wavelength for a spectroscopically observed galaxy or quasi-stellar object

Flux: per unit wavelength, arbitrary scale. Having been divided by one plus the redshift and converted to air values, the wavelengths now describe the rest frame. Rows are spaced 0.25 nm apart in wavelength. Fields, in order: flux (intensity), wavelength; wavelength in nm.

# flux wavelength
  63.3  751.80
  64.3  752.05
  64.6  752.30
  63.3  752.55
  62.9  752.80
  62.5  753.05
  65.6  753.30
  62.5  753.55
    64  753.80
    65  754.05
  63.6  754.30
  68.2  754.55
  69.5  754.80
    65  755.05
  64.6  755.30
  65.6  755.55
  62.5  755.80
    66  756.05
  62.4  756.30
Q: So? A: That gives 64.6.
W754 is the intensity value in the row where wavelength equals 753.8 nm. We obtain 64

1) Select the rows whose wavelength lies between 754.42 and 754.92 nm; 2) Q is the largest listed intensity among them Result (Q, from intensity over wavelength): 69.5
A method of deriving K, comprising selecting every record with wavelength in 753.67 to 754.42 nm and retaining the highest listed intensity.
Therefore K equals 65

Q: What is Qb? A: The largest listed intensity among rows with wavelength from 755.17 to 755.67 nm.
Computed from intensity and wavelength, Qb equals 65.6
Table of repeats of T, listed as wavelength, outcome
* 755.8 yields 62.5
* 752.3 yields 64.6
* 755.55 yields 65.6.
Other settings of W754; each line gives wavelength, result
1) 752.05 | 64.3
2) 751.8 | 63.3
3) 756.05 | 66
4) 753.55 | 62.5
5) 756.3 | 62.4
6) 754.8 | 69.5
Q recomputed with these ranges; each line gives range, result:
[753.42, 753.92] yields 64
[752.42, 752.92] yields 63.3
